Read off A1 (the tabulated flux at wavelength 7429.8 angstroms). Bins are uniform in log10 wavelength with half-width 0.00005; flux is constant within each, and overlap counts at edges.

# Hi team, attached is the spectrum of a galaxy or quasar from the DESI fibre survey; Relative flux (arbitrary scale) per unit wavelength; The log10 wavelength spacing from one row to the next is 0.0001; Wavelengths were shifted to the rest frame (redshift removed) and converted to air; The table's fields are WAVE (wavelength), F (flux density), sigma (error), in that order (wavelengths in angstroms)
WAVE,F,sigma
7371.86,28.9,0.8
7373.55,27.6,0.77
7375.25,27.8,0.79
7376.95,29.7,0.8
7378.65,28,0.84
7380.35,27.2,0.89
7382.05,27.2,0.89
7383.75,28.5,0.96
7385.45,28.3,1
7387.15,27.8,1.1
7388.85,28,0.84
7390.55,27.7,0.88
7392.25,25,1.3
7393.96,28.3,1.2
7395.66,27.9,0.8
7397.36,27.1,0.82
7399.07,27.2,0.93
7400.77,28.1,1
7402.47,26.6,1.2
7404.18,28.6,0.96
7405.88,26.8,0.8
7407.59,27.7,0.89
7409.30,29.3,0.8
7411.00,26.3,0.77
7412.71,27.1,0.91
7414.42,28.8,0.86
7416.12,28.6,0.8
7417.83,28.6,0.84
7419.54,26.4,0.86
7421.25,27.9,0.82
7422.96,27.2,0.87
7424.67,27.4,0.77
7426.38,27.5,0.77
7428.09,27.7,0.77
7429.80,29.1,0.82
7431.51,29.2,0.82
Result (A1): 29.1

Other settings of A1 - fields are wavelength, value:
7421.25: 27.9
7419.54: 26.4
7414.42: 28.8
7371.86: 28.9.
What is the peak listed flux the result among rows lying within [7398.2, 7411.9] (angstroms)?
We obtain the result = 29.3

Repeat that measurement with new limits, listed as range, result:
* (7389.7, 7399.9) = 28.3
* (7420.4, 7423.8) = 27.9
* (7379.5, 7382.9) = 27.2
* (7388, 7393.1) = 28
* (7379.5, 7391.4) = 28.5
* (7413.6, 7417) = 28.8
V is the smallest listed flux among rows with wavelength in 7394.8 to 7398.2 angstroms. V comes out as 27.1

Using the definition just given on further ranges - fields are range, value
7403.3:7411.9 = 26.3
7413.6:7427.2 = 26.4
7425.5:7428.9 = 27.5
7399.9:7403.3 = 26.6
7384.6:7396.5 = 25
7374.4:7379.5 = 27.8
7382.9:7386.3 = 28.3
